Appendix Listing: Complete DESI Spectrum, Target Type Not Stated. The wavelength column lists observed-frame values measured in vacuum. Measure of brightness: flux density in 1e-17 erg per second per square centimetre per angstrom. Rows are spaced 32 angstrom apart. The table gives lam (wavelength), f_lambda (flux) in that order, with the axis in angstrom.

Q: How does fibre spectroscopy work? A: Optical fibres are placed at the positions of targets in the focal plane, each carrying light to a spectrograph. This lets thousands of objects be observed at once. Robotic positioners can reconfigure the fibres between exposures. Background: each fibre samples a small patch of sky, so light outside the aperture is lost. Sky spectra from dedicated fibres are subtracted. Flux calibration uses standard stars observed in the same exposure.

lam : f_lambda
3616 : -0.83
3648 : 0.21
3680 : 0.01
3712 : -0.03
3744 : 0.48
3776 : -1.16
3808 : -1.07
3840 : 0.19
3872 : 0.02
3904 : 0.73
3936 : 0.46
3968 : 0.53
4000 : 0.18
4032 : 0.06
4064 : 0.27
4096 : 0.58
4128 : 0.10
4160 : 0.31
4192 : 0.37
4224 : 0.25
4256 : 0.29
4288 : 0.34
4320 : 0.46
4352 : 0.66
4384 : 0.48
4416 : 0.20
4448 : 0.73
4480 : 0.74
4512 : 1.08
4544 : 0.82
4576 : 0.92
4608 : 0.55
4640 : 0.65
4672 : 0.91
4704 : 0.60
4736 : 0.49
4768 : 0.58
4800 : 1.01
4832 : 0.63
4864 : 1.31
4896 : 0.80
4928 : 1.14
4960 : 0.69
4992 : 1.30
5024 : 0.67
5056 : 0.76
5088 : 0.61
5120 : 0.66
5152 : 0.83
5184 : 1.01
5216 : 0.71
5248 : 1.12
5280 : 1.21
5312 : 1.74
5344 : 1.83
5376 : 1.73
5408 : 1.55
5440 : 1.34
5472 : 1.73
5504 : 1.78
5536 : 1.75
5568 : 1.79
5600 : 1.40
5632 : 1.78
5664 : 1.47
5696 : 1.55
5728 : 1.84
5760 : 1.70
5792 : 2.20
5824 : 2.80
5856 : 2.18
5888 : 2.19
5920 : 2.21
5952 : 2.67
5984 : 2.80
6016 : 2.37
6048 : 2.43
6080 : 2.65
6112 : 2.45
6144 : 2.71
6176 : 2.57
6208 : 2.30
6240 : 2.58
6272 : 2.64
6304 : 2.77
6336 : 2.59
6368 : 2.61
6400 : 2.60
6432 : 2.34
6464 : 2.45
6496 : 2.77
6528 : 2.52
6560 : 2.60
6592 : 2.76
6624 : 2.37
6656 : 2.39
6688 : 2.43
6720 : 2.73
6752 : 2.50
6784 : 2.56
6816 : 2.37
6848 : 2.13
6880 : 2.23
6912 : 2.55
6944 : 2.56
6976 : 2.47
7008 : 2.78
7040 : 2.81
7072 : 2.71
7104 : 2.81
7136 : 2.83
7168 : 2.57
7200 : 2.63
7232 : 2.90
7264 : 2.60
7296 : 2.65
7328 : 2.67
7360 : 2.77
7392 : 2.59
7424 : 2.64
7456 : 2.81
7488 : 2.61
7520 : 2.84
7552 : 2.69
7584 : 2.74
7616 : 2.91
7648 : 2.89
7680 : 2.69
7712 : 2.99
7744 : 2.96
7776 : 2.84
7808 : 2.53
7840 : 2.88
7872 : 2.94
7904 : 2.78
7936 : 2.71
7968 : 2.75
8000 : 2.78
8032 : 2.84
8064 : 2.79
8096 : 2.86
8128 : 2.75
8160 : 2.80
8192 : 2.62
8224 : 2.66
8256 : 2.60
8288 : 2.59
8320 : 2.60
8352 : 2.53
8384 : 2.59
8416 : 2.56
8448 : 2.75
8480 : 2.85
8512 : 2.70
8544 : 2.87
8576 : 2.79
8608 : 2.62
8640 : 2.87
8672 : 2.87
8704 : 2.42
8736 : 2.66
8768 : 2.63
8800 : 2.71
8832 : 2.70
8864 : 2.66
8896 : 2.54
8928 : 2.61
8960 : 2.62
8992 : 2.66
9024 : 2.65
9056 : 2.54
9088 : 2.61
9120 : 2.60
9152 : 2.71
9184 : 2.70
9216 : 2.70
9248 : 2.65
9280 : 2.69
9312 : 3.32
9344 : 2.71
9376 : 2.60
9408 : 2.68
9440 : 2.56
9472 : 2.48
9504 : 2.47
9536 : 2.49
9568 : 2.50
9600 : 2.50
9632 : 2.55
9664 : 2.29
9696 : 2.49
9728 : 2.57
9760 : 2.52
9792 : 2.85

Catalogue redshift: 0.33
